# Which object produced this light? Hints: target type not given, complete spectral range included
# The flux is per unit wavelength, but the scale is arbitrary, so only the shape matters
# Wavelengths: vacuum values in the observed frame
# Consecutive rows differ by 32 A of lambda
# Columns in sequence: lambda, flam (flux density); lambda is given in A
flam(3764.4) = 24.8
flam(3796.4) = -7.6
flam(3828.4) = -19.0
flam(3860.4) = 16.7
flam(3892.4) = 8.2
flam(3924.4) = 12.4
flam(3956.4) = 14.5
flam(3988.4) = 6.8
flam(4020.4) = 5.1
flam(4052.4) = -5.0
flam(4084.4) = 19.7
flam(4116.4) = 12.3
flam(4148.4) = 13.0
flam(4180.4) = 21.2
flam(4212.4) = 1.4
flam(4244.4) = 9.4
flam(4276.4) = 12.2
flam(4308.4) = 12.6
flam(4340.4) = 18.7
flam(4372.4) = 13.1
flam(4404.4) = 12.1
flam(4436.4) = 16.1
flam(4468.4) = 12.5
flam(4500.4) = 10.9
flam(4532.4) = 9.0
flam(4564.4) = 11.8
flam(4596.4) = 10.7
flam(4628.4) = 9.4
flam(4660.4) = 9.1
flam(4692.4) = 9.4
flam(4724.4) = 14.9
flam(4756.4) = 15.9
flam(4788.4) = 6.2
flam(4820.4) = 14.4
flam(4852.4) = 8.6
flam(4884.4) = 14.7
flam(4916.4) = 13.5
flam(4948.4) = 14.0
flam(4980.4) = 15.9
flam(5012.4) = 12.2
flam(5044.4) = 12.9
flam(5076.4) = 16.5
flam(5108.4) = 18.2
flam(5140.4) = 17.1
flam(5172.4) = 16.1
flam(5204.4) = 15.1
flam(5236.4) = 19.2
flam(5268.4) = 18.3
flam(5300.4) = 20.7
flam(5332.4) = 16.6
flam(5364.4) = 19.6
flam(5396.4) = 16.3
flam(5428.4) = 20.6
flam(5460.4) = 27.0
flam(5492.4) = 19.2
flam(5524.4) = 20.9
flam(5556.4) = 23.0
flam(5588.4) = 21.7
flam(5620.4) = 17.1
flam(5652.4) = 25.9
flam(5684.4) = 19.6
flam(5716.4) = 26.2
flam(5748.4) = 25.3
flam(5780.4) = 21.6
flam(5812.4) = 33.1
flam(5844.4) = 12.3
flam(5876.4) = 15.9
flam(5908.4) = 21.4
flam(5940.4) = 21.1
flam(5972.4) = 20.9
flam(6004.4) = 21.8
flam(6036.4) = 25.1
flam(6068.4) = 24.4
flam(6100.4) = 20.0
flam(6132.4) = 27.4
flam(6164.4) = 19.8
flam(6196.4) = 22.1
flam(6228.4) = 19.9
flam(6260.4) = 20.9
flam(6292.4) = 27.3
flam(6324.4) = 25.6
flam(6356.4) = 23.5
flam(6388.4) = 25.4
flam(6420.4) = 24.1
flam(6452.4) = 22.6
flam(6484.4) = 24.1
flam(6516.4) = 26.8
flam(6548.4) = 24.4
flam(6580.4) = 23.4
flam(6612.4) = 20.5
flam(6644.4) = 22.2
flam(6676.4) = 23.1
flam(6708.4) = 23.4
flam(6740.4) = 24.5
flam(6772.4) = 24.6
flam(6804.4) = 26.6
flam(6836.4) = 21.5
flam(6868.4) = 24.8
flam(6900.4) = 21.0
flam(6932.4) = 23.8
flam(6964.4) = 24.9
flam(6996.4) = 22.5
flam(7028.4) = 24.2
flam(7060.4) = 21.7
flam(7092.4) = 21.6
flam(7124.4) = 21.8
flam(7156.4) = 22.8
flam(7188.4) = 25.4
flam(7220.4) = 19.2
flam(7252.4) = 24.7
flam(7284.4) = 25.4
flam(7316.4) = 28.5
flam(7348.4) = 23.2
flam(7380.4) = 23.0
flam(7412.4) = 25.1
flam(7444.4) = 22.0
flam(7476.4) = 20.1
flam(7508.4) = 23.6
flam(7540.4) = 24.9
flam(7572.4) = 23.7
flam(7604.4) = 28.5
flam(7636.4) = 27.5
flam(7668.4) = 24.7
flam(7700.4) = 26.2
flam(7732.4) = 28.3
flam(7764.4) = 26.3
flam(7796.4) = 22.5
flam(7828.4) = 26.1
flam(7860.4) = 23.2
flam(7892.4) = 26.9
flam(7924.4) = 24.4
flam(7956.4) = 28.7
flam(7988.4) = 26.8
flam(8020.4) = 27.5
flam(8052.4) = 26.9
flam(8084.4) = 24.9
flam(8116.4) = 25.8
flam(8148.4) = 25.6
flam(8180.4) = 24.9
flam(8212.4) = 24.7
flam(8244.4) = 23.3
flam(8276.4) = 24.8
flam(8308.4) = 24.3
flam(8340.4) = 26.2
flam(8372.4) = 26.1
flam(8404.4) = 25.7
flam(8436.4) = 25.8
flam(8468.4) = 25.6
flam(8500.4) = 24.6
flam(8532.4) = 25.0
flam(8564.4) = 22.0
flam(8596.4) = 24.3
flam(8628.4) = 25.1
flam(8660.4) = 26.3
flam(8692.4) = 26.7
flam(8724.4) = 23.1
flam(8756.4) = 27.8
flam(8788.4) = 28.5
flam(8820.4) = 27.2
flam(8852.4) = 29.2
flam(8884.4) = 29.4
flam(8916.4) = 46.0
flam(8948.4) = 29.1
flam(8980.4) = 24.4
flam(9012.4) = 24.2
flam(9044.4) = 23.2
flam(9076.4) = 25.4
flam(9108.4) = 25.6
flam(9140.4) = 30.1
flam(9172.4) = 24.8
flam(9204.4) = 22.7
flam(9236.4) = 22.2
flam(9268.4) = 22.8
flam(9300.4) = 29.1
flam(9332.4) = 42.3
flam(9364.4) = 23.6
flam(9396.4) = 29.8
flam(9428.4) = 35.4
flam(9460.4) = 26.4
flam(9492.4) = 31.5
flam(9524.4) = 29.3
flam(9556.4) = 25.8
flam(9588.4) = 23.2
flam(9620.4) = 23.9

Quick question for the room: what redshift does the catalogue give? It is 0.36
